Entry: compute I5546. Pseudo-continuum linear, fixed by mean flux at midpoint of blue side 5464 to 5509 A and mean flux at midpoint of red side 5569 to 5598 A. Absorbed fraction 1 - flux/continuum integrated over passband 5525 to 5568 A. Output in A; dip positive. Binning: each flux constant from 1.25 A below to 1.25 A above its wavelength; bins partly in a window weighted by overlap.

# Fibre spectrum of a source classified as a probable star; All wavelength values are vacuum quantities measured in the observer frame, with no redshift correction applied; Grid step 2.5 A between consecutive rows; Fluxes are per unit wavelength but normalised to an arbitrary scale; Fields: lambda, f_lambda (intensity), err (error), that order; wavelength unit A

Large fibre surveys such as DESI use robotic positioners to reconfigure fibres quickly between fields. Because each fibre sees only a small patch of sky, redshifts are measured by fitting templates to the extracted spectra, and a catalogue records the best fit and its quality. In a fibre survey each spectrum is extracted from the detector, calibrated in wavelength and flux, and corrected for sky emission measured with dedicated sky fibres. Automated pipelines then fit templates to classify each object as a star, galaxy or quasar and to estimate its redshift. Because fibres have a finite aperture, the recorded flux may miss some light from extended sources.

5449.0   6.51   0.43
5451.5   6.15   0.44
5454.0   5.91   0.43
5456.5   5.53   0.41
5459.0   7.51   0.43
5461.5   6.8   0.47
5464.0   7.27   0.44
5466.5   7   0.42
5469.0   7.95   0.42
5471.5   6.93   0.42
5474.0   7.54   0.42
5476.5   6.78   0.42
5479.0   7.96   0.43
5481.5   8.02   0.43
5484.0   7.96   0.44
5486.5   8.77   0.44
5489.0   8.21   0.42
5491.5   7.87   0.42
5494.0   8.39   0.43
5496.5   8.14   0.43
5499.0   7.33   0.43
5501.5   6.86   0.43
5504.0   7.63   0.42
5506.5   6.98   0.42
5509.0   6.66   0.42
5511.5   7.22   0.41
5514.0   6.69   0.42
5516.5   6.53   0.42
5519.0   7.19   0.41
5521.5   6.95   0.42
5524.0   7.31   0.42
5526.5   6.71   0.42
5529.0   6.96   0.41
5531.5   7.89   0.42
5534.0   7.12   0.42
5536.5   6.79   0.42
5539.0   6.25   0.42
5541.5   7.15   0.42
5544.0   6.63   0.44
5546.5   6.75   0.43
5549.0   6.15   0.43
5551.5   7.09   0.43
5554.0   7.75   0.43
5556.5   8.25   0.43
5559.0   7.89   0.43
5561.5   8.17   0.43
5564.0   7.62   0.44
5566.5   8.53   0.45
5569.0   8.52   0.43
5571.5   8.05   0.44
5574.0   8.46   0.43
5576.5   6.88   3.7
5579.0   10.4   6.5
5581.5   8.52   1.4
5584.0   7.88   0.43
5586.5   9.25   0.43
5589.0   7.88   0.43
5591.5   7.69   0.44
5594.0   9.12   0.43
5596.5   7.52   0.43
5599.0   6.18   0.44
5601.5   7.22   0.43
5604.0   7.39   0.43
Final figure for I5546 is 4.14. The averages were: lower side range 7.63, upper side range 8.32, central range 7.28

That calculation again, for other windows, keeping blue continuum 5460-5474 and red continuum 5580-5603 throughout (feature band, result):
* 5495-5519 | 1.0 A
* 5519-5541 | 1.7 A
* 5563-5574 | -0.6 A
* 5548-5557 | 0.5 A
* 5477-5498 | -2.2 A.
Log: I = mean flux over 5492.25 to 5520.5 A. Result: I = 7.25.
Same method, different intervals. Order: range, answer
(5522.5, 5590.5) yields 7.66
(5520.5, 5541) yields 7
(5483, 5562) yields 7.31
